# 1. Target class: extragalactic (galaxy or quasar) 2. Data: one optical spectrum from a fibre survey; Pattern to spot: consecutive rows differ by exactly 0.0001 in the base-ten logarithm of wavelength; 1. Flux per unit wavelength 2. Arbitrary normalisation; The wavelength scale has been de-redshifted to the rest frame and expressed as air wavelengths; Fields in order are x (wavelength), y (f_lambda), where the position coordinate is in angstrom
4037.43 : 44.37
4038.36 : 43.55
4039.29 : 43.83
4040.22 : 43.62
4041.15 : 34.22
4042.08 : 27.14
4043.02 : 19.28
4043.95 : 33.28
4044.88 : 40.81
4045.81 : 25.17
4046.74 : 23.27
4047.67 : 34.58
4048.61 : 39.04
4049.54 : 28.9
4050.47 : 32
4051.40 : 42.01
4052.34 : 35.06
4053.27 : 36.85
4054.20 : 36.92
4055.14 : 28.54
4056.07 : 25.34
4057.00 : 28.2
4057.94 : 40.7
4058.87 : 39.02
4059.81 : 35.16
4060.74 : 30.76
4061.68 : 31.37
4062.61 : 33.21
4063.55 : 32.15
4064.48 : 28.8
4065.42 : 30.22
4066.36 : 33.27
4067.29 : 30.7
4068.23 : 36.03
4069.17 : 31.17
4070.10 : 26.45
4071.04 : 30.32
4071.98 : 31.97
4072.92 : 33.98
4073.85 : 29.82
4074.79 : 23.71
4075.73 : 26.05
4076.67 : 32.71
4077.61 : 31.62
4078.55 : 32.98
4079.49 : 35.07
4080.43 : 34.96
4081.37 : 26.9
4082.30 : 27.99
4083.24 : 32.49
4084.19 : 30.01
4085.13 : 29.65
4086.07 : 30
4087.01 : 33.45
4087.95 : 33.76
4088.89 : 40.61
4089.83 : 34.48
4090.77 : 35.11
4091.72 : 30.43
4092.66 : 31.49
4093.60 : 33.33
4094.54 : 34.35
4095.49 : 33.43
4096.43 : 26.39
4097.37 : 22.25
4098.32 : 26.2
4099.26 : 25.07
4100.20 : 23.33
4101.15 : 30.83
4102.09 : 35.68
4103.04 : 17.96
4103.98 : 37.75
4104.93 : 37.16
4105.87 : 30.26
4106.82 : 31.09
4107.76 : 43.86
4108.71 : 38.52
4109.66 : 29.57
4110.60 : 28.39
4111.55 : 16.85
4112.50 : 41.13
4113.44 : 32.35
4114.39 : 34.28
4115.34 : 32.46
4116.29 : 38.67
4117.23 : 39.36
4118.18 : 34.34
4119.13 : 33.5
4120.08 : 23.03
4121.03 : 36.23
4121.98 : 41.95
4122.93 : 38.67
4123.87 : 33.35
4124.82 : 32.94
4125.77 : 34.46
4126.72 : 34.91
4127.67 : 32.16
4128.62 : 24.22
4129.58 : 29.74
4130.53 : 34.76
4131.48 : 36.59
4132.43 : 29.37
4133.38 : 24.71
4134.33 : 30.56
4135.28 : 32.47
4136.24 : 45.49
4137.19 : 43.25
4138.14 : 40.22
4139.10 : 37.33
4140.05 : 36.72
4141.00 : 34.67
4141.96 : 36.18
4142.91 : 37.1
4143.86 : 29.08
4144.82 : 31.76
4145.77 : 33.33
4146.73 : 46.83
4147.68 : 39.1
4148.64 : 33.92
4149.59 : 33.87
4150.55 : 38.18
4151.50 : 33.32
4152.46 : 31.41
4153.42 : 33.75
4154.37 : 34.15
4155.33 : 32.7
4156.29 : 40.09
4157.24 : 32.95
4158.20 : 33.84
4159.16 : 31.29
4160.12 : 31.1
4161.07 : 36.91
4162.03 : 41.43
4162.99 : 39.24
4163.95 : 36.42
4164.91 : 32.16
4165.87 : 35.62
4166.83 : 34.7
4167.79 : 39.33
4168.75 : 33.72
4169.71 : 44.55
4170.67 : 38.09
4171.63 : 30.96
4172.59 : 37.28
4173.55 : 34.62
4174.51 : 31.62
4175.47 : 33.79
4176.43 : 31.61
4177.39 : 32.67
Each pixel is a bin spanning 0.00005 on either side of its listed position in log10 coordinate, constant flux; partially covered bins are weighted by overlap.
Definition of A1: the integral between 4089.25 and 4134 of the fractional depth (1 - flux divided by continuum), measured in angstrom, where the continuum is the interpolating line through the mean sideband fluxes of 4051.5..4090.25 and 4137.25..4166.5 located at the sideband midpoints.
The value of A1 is 2.3 angstrom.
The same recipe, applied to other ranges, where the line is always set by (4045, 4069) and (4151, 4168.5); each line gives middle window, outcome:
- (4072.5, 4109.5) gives 2.36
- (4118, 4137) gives 0.56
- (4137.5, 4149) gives -0.61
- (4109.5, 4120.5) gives 0.63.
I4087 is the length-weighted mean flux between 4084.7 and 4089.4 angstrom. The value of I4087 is 33.6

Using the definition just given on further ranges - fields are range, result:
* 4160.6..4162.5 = 39.1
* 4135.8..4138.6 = 43.1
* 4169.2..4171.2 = 41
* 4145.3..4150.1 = 37.4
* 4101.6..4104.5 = 30.6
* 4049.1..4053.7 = 35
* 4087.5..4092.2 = 34.9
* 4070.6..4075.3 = 29.9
